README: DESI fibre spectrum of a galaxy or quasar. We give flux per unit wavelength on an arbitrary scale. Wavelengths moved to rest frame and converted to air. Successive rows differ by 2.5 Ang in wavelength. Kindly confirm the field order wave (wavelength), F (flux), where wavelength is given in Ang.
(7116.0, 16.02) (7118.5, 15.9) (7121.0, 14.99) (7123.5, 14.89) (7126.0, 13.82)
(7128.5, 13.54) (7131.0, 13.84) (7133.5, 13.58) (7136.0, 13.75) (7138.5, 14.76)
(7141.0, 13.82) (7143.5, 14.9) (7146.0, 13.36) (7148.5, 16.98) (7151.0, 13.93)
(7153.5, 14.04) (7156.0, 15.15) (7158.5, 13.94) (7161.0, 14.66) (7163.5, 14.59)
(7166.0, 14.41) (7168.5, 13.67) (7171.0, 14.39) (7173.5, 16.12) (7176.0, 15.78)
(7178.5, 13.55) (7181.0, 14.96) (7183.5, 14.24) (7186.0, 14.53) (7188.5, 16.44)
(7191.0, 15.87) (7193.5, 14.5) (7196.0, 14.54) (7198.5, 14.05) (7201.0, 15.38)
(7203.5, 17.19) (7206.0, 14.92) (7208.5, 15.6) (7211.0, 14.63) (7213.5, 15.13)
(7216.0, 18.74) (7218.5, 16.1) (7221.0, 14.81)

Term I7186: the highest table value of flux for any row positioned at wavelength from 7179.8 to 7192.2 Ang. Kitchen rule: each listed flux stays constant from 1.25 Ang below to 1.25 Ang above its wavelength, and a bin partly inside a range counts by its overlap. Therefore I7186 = 16.44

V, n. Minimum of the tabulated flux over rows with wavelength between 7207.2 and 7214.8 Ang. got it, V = 14.63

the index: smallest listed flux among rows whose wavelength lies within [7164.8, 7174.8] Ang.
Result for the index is 13.67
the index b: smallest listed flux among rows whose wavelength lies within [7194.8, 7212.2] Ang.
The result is 14.05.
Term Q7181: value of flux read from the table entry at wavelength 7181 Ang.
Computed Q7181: 14.96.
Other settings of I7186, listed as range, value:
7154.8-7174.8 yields 16.12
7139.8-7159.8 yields 16.98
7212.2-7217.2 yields 18.74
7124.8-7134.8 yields 13.84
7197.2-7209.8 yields 17.19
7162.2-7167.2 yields 14.59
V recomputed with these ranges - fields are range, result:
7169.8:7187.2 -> 13.55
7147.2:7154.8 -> 13.93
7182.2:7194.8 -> 14.24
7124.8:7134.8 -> 13.54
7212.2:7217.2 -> 15.13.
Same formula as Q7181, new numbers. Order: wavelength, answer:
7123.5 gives 14.89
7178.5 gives 13.55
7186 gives 14.53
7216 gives 18.74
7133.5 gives 13.58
